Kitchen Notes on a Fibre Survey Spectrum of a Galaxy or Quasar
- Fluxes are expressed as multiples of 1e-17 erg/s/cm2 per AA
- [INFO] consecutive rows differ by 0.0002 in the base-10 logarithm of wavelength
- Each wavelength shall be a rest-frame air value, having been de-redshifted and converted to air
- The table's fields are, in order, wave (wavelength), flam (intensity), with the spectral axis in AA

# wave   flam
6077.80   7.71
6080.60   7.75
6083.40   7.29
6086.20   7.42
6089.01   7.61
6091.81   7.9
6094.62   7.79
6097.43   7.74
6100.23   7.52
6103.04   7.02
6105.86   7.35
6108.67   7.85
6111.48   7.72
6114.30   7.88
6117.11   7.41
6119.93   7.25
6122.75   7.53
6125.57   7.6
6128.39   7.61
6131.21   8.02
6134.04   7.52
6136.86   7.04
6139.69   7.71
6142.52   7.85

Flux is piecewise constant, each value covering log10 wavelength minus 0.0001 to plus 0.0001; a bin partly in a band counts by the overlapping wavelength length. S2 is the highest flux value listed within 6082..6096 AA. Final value 7.9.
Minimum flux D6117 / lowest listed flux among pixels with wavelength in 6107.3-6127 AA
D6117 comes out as 7.25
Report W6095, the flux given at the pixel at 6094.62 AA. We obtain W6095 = 7.79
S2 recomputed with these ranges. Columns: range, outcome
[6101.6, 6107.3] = 7.35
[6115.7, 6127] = 7.6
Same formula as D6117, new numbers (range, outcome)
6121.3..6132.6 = 7.53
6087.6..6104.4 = 7.02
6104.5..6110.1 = 7.35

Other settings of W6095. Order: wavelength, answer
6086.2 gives 7.42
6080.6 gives 7.75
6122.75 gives 7.53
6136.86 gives 7.04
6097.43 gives 7.74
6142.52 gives 7.85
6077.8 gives 7.71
